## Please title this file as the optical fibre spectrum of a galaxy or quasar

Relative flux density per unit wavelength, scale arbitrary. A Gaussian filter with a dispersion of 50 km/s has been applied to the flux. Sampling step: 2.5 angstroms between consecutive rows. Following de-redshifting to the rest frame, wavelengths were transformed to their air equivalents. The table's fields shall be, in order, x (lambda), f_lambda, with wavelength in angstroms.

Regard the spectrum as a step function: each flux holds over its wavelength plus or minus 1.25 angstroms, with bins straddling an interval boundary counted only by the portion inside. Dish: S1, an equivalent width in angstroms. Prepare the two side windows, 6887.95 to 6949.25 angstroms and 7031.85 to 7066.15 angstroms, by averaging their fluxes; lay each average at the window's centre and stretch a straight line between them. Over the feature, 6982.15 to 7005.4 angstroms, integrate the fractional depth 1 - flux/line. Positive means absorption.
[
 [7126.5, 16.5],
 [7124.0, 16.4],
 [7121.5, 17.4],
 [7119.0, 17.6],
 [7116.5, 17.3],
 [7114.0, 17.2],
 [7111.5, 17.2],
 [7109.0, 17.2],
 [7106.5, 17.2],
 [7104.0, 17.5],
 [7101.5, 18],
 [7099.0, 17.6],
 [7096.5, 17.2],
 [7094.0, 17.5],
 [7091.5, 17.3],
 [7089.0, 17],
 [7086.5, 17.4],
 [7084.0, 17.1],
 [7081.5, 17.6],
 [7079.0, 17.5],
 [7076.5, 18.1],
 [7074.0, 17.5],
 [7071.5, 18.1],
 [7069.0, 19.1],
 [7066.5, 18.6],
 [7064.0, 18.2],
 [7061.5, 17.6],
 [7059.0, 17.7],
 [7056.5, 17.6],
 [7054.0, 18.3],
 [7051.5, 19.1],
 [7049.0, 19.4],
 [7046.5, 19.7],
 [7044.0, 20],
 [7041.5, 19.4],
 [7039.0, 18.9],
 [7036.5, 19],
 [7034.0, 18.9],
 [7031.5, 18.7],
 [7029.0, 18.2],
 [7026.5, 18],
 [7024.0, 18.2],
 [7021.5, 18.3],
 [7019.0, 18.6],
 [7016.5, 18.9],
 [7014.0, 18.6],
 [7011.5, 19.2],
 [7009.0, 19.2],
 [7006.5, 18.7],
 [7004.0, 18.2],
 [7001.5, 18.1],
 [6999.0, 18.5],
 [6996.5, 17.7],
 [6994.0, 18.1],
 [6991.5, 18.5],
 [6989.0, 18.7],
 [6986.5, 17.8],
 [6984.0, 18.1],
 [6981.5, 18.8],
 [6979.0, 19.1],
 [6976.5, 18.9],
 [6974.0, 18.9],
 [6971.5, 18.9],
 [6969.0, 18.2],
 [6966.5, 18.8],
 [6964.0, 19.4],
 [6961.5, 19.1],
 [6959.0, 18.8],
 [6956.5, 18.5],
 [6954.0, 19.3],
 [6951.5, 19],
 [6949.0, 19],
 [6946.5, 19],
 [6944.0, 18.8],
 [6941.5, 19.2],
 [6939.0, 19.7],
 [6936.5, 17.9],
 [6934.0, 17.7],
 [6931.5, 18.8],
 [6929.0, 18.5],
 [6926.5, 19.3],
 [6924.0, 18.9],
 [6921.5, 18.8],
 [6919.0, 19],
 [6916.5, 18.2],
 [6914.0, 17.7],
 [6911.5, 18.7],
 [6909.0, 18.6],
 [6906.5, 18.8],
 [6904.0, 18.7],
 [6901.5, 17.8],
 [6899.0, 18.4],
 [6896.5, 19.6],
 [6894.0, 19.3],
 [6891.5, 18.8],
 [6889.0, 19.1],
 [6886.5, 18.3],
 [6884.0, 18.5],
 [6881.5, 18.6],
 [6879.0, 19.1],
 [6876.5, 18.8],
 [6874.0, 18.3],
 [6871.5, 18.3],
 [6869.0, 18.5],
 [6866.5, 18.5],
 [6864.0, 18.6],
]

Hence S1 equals 0.7 angstroms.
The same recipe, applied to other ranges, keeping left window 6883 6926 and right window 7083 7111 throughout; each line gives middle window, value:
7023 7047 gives -1.5 angstroms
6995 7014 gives -0.6 angstroms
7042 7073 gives -1.7 angstroms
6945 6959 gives -0.5 angstroms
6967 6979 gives -0.4 angstroms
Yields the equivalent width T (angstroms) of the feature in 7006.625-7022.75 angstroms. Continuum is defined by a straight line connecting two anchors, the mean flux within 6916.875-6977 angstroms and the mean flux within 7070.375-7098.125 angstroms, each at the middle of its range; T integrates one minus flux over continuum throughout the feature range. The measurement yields -0.55 angstroms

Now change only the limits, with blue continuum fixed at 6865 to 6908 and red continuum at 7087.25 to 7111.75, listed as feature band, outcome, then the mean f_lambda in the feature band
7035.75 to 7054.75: -1.7 angstroms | 19.3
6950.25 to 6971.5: -0.8 angstroms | 18.9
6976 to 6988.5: -0.3 angstroms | 18.5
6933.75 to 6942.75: -0.2 angstroms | 18.7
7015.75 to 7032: -0.5 angstroms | 18.4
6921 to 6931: -0.2 angstroms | 18.9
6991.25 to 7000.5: -0.1 angstroms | 18.2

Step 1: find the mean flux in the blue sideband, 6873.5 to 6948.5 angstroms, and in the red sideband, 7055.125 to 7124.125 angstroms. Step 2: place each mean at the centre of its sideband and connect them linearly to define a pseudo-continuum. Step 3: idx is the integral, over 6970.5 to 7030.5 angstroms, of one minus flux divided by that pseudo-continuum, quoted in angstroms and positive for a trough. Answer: -1.2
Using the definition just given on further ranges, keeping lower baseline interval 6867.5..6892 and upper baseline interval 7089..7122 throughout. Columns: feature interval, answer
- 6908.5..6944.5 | -0.56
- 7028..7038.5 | -0.56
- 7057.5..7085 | -0.55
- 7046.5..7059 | -0.67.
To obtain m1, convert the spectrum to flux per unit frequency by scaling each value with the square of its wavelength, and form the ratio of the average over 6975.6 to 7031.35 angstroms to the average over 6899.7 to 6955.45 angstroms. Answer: 1.01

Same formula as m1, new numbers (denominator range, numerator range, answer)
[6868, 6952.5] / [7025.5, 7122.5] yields 1.01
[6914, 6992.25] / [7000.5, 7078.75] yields 1.02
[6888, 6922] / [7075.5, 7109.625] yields 0.99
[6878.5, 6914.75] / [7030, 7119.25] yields 1.02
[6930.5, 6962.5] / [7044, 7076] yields 1.01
